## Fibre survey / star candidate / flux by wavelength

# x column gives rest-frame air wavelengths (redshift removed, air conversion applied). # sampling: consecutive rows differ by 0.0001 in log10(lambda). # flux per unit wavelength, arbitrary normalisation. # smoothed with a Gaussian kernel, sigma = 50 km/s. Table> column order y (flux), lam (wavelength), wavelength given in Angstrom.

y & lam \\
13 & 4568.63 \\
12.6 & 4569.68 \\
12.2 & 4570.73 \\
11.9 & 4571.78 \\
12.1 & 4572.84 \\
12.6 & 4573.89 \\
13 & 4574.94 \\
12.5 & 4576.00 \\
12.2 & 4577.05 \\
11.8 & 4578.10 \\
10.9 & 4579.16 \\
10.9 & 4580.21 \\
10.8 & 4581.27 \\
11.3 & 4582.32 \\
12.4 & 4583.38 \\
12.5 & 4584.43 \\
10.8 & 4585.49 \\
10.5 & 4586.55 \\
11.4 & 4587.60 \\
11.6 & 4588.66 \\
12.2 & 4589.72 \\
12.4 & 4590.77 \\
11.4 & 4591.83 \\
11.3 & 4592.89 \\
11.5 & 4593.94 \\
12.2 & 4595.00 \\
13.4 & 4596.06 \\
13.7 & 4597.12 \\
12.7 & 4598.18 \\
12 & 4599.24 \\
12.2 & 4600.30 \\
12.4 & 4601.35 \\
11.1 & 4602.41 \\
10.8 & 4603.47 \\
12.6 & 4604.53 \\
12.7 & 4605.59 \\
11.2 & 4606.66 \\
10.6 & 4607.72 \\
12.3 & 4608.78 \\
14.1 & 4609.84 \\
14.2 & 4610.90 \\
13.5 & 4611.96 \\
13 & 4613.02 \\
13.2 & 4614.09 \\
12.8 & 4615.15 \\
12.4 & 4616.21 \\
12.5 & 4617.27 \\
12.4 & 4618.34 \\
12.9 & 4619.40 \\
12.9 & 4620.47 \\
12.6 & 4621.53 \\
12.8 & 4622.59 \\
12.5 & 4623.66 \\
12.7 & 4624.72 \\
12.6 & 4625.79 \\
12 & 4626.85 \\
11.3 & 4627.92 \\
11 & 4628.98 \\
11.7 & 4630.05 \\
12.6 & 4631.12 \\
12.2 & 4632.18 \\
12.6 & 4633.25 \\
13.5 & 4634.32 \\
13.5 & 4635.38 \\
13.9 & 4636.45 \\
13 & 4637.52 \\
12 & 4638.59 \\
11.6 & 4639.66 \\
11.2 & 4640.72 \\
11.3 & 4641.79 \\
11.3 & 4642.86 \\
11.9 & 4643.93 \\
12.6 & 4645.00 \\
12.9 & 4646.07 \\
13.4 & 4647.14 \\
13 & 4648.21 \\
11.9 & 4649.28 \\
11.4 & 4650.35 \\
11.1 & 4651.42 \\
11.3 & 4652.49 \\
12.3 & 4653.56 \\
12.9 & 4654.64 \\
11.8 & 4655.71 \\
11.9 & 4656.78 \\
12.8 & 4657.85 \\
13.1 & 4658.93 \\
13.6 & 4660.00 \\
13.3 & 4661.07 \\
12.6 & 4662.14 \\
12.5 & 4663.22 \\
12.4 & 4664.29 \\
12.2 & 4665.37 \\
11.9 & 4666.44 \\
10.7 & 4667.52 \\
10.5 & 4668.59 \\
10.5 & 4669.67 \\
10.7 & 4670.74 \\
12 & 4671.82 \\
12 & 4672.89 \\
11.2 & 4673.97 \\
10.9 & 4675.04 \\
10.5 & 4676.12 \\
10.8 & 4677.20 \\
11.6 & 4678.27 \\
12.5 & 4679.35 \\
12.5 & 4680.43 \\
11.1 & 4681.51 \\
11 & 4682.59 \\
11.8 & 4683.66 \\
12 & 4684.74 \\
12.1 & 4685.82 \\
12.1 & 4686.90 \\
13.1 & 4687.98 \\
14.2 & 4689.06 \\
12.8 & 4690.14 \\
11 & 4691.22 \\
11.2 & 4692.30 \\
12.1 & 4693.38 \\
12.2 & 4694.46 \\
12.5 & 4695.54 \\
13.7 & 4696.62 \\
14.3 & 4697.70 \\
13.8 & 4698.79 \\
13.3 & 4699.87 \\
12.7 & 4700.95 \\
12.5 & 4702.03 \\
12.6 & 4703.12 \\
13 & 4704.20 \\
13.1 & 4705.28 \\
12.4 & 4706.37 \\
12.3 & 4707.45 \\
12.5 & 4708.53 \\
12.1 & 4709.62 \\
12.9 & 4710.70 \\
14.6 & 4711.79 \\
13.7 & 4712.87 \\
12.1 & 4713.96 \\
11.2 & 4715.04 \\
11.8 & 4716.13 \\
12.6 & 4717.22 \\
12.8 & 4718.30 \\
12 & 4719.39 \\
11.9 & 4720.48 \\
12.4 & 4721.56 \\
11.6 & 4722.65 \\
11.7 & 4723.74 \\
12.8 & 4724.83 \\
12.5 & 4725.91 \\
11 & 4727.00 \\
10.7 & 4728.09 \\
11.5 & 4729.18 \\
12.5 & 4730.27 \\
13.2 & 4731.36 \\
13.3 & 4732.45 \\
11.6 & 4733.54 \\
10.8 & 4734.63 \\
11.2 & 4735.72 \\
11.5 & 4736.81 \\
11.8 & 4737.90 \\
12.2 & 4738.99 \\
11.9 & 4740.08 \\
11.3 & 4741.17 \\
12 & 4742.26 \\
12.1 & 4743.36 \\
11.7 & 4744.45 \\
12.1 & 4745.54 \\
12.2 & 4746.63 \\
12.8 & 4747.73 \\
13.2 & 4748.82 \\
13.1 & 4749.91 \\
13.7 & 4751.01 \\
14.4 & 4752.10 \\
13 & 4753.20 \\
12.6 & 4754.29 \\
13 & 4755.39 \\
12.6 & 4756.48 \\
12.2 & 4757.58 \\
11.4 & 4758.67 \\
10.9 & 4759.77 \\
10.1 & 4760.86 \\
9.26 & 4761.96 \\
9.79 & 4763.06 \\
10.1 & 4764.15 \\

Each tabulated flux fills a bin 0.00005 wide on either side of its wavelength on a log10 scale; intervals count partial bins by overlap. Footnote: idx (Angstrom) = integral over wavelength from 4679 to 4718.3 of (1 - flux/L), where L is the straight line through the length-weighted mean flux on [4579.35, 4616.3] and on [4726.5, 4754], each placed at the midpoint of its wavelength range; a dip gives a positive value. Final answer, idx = -1.2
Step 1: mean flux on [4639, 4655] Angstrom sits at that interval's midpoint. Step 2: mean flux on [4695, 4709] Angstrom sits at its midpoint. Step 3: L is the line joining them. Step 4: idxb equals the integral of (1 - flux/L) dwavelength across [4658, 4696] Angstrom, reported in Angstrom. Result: 1.8 Angstrom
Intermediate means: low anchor 12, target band 11.9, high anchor 13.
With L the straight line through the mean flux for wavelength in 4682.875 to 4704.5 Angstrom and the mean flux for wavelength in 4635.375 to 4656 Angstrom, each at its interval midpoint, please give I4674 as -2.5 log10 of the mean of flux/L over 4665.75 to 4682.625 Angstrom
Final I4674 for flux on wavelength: 0.11 mag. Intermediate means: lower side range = 12.2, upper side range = 12.6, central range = 11.3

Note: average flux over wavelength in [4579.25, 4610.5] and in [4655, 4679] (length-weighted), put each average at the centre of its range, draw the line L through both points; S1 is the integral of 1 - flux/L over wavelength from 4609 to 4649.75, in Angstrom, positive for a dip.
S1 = -2.44 Angstrom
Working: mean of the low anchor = 11.9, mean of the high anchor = 11.8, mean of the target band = 12.6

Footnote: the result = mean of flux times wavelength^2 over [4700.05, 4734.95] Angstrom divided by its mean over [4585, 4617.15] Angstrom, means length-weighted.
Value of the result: 1.06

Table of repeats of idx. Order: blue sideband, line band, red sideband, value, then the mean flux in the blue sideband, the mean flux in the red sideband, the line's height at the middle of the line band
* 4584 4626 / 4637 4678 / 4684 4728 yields 1.6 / 12.3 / 12.5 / 12.4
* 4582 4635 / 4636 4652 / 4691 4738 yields 0.2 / 12.3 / 12.4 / 12.3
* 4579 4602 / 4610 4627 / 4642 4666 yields -1.1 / 11.9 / 12.4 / 12.1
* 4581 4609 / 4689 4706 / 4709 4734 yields -0.8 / 11.9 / 12.3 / 12.2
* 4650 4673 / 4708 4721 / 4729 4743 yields -0.6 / 12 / 11.9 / 11.9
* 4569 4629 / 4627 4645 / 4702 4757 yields 0.1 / 12.2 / 12.4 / 12.2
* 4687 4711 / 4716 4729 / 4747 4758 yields 0.9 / 12.7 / 13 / 12.9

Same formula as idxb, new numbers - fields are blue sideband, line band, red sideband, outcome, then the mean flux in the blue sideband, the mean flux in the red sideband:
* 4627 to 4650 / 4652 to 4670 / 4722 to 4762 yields 0.13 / 12.3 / 12.1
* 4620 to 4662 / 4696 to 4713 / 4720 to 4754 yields -1.15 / 12.4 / 12.2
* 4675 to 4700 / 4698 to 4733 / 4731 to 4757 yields -0.52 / 12.2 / 12.4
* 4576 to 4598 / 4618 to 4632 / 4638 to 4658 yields -0.43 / 11.8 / 12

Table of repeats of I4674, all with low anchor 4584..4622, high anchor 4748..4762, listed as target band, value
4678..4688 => 0.037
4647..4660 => 0.005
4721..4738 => 0.043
